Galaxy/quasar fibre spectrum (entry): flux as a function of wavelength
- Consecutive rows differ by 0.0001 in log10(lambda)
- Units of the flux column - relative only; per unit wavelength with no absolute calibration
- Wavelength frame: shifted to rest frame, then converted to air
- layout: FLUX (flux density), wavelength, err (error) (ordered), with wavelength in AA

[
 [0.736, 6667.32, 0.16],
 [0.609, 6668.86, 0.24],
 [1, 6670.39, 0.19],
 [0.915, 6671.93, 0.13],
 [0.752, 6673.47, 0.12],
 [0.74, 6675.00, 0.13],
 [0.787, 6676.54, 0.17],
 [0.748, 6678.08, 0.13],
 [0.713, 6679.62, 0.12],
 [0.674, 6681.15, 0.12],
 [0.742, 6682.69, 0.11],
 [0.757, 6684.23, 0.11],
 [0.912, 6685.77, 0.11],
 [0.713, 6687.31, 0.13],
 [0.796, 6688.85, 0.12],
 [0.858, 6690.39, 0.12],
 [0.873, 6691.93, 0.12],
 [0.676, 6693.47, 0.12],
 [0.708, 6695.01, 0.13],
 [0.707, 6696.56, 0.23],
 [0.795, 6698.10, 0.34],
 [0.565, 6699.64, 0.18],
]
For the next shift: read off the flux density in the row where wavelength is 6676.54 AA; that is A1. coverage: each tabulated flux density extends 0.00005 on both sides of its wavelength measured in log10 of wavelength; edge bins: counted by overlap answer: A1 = 0.787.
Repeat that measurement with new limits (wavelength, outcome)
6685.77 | 0.912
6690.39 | 0.858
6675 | 0.74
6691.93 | 0.873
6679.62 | 0.713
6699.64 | 0.565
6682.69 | 0.742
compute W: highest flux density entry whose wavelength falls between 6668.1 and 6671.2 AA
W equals 1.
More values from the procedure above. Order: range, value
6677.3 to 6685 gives 0.757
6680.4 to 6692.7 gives 0.912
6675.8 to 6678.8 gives 0.787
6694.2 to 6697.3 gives 0.708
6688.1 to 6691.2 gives 0.858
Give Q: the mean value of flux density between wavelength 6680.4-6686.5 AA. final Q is 0.77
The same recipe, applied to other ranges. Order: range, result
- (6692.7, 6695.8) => 0.691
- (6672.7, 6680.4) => 0.748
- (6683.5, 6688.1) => 0.794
